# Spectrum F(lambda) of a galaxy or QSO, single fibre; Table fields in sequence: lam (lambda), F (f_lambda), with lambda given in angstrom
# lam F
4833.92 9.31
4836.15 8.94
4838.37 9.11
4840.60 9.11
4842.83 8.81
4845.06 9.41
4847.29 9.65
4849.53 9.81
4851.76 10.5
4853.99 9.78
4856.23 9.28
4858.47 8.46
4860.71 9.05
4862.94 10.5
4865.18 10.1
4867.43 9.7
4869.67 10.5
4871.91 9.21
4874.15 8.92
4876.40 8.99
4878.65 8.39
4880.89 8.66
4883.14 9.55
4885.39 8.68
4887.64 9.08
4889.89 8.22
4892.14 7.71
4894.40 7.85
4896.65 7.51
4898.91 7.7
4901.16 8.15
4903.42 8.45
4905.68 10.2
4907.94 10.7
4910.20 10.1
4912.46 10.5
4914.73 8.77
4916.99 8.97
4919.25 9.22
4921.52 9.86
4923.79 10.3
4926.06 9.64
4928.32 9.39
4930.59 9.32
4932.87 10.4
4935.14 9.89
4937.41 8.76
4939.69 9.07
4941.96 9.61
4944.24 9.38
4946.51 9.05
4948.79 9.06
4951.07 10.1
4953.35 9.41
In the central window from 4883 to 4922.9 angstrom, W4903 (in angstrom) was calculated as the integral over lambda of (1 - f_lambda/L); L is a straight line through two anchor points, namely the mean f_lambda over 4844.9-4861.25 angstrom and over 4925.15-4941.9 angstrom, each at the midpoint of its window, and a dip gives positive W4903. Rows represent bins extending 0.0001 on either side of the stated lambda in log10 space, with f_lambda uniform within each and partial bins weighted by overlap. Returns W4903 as 2.3 angstrom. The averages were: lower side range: 9.51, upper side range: 9.5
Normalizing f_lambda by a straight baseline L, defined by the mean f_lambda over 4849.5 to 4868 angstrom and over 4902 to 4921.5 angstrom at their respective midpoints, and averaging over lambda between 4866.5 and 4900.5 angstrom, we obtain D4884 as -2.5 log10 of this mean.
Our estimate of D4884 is 0.112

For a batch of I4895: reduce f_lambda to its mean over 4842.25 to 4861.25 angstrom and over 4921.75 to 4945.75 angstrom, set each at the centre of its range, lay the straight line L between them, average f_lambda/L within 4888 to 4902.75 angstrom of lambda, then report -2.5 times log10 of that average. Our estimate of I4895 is 0.20 mag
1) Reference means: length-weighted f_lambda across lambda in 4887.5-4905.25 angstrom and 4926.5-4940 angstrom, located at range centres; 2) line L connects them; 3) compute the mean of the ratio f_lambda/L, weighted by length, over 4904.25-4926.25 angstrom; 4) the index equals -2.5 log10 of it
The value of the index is -0.116 mag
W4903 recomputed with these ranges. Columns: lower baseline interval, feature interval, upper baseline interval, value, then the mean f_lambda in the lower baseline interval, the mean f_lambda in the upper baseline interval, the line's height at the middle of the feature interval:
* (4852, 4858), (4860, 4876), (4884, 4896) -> -1.1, 9.55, 8.3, 9.09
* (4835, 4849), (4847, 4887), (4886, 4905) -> -3.3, 9.2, 8.15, 8.71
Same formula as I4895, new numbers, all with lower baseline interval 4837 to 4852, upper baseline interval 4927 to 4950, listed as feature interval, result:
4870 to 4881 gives 0.05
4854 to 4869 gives -0.02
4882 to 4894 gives 0.10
